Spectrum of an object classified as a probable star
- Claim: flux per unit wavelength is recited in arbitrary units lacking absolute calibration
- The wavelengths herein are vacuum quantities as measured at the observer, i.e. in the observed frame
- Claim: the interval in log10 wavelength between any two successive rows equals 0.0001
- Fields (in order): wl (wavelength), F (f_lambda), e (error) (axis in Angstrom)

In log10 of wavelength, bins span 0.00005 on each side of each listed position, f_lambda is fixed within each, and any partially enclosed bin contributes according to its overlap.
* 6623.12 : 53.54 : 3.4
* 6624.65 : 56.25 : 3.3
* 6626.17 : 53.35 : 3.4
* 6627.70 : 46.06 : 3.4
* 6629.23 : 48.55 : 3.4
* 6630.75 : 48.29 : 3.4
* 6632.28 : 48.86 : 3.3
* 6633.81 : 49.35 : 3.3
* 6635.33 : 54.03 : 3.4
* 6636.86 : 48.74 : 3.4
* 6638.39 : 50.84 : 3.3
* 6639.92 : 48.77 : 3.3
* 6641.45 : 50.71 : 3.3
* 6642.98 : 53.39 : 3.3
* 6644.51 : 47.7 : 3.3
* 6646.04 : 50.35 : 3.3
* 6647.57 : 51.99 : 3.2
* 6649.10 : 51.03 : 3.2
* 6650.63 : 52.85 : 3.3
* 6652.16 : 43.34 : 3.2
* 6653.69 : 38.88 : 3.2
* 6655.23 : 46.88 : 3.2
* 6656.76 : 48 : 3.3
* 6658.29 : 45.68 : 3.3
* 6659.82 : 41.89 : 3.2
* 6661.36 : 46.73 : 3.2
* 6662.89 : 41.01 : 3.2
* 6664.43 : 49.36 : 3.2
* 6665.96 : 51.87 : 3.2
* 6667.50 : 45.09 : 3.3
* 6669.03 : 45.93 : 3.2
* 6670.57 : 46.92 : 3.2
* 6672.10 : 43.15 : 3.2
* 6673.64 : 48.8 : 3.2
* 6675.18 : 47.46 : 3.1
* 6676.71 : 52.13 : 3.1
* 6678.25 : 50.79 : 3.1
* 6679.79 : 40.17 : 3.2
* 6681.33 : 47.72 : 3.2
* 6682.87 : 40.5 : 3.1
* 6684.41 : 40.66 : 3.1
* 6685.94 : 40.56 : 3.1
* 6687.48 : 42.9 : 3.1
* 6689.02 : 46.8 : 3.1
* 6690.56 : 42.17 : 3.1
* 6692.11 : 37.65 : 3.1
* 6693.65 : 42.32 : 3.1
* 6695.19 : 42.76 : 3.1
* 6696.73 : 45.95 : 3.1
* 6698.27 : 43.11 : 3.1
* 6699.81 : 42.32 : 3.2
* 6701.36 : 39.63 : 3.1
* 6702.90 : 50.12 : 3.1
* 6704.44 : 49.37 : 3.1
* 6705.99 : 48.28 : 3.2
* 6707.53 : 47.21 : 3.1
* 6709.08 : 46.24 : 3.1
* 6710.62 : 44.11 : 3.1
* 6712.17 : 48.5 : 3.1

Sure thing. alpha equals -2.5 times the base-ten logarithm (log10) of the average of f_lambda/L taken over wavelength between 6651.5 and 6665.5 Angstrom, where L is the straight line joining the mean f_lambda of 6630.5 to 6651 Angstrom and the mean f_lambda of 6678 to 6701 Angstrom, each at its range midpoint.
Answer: 0.07 mag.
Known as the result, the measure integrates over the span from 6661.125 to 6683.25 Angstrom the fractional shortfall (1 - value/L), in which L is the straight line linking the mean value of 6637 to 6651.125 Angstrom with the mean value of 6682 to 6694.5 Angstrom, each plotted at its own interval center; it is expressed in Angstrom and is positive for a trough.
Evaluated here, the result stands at -0.8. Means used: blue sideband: 50.7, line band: 46.6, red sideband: 41.8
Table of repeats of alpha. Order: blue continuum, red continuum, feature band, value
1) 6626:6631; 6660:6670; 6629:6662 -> -0.02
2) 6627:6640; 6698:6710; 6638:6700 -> 0.04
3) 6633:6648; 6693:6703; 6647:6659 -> 0.04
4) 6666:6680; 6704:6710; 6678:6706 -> 0.09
